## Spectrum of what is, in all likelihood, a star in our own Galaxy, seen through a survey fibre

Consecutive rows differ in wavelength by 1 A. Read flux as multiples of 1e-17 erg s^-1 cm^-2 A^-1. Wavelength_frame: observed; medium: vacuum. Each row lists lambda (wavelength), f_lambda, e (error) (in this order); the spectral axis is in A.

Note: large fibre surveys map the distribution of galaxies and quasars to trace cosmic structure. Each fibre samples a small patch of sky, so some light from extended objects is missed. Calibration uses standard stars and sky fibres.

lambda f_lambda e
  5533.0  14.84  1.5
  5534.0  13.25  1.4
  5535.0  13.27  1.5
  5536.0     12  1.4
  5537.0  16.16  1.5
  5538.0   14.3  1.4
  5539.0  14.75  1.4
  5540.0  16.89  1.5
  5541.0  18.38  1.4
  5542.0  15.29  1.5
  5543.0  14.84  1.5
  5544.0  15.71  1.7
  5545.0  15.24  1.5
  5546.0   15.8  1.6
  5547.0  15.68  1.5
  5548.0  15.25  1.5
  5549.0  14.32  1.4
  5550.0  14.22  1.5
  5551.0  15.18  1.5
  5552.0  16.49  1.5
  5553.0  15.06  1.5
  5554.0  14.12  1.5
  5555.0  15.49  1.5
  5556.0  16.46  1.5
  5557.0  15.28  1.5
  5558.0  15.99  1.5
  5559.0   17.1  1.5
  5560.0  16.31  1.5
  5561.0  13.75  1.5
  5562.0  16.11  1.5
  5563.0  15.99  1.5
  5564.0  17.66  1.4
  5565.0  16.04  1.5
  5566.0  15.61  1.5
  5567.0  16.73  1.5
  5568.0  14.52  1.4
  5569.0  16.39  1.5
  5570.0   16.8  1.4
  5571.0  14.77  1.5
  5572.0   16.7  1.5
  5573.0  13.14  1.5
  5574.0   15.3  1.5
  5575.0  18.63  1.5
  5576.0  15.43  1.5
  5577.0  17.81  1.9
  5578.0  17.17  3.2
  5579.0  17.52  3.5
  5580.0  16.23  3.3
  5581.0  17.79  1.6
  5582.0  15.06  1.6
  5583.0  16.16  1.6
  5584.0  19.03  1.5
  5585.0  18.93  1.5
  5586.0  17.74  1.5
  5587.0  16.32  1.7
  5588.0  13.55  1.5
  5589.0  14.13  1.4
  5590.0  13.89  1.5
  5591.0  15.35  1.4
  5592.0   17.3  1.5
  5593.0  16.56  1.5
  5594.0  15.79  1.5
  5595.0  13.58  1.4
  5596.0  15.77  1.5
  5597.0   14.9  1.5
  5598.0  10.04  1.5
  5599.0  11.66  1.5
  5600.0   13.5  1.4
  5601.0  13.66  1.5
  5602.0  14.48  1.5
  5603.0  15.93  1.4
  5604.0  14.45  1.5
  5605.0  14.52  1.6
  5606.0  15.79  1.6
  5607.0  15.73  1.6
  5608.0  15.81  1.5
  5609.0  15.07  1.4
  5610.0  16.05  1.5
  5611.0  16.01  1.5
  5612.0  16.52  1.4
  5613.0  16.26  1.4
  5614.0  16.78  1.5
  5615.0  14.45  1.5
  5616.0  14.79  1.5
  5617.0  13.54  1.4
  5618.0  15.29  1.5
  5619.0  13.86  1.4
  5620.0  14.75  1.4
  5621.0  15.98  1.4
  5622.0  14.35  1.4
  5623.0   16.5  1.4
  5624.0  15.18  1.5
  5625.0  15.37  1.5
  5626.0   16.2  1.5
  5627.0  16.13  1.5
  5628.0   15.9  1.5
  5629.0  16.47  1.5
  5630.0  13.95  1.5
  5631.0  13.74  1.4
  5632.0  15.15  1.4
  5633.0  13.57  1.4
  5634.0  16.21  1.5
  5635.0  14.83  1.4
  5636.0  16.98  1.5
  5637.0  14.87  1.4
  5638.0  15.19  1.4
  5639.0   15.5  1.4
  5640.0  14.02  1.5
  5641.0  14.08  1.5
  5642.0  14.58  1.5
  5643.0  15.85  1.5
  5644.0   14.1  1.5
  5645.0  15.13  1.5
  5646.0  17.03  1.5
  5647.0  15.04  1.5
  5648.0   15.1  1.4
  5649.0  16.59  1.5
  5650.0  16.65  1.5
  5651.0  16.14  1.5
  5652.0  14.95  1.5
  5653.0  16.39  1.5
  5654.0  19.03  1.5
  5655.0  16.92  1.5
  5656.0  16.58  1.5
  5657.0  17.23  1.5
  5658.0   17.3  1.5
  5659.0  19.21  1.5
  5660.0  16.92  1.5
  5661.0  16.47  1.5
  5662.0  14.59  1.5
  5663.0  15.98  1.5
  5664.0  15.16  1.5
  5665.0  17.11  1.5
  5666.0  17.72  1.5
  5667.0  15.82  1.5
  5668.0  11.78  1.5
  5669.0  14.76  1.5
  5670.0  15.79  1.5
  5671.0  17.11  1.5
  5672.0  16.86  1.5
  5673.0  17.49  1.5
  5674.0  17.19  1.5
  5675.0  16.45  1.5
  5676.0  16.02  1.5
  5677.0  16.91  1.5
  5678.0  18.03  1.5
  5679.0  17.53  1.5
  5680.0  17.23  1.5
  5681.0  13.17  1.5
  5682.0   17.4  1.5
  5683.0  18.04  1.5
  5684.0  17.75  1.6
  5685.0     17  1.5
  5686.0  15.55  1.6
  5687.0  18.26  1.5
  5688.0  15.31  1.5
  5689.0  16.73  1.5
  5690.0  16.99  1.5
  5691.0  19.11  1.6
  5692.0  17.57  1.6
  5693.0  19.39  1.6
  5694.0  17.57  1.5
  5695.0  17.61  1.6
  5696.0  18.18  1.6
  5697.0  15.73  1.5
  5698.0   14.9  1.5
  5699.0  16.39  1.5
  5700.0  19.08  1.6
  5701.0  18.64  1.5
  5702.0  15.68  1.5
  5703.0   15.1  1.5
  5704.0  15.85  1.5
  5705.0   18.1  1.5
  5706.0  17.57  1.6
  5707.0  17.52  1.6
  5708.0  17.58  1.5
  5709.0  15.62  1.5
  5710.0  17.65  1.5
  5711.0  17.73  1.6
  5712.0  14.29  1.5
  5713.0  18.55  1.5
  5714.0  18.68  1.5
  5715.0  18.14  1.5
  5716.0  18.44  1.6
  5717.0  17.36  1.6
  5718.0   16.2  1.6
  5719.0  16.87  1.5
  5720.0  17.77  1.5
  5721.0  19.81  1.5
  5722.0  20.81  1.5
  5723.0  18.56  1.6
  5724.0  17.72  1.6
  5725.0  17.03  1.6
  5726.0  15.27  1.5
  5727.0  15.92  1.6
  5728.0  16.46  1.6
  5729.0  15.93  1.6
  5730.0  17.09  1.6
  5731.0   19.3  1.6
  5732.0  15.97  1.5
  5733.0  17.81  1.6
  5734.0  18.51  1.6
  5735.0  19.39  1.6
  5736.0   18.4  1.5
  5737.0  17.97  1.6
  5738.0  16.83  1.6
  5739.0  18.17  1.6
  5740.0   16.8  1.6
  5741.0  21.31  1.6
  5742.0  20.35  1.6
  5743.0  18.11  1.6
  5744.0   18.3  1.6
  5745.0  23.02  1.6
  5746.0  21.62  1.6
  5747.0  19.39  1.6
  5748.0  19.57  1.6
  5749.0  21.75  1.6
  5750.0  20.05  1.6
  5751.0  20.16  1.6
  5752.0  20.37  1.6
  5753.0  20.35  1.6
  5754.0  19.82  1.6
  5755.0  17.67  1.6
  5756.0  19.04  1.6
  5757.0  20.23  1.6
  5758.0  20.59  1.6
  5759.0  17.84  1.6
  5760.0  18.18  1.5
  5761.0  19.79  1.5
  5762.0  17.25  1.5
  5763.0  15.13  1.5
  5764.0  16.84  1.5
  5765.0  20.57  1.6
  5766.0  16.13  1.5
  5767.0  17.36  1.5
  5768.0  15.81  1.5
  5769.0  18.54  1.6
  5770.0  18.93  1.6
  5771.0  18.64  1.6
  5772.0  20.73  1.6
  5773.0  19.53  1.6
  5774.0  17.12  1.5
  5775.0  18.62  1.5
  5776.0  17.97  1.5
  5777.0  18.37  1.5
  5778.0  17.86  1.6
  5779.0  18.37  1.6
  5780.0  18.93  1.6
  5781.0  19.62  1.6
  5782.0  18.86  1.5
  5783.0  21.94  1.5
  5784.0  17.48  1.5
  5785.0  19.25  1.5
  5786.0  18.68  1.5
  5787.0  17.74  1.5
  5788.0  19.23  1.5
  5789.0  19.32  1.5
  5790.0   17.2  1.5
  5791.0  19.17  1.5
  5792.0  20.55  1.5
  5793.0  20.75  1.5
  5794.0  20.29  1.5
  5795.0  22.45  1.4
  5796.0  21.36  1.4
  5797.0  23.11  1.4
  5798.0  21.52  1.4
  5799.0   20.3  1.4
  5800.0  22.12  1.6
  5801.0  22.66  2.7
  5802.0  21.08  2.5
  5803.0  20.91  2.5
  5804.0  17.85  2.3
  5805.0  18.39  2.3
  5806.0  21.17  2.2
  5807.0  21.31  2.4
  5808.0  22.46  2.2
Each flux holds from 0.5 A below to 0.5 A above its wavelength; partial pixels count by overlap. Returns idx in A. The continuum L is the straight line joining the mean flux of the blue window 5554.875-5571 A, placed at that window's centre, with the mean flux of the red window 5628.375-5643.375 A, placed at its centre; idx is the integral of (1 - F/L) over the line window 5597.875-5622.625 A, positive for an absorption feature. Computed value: 0.8 A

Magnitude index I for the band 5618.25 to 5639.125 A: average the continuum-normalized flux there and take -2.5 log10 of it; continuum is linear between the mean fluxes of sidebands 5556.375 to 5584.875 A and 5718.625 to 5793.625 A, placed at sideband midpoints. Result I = 0.12 mag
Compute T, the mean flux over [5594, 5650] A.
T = 15.1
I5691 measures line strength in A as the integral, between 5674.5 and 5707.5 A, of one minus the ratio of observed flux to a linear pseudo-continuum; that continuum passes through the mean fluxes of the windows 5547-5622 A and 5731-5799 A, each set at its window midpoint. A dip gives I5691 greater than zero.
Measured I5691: 1.11 A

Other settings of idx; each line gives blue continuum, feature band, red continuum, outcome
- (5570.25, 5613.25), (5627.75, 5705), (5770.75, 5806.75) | 3.85 A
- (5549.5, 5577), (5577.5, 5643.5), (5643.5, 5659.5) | 3.30 A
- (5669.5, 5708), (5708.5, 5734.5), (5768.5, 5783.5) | 0.44 A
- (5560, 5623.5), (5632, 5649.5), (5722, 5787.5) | 1.33 A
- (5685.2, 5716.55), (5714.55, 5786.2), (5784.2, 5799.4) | 0.72 A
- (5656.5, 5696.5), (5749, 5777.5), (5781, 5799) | 0.75 A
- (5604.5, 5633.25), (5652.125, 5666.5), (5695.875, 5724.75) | -0.55 A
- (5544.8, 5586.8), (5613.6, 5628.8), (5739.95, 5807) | 1.51 A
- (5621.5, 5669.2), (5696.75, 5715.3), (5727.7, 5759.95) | 0.79 A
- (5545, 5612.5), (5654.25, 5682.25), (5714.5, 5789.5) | 1.07 A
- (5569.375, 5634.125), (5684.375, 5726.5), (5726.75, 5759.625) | 1.57 A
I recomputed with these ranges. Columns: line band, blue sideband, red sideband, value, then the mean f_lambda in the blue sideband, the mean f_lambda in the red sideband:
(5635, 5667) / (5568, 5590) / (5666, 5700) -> 0.04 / 16.3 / 16.8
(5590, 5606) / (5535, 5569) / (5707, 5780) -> 0.12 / 15.5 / 18.3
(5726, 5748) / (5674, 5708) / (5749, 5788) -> -0.02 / 17.1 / 18.7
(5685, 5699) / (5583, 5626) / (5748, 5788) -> 0.00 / 15.2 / 18.8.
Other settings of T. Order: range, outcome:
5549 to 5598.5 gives 15.8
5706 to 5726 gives 17.6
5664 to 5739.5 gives 17.1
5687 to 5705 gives 17.1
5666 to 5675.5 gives 16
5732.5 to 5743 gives 18.5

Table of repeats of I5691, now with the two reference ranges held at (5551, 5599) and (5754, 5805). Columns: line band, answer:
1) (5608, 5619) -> 0.70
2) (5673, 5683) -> 0.43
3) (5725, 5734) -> 0.75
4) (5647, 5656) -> 0.36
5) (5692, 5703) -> 0.38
